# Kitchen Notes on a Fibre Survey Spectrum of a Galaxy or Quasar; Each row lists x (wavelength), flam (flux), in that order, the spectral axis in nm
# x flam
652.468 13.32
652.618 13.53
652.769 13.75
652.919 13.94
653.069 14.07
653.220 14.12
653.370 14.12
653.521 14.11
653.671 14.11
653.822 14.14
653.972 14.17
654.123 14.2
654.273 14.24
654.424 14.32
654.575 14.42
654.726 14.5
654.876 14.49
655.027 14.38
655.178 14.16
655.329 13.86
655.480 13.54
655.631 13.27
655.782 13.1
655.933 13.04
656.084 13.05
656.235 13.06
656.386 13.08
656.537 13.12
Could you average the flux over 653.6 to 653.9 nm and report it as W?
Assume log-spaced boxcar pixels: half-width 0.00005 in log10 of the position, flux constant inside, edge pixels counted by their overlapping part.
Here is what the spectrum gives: 14.1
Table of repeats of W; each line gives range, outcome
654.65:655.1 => 14.5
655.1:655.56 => 13.8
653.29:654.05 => 14.1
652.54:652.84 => 13.6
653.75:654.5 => 14.2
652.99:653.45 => 14.1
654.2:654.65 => 14.3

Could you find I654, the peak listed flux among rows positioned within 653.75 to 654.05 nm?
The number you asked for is 14.17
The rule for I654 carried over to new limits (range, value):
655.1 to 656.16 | 14.16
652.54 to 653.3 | 14.12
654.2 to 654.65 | 14.42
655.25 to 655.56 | 13.86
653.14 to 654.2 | 14.2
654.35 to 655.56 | 14.5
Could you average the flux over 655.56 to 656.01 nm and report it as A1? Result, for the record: 13.1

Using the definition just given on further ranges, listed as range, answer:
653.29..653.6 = 14.1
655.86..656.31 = 13.1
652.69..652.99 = 13.8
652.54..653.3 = 13.9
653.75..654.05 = 14.2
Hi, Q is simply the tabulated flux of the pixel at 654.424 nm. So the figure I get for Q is 14.32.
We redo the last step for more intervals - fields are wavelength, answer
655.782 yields 13.1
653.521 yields 14.11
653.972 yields 14.17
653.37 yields 14.12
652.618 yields 13.53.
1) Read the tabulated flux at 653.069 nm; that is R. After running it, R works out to 14.07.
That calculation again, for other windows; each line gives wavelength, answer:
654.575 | 14.42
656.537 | 13.12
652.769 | 13.75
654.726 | 14.5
